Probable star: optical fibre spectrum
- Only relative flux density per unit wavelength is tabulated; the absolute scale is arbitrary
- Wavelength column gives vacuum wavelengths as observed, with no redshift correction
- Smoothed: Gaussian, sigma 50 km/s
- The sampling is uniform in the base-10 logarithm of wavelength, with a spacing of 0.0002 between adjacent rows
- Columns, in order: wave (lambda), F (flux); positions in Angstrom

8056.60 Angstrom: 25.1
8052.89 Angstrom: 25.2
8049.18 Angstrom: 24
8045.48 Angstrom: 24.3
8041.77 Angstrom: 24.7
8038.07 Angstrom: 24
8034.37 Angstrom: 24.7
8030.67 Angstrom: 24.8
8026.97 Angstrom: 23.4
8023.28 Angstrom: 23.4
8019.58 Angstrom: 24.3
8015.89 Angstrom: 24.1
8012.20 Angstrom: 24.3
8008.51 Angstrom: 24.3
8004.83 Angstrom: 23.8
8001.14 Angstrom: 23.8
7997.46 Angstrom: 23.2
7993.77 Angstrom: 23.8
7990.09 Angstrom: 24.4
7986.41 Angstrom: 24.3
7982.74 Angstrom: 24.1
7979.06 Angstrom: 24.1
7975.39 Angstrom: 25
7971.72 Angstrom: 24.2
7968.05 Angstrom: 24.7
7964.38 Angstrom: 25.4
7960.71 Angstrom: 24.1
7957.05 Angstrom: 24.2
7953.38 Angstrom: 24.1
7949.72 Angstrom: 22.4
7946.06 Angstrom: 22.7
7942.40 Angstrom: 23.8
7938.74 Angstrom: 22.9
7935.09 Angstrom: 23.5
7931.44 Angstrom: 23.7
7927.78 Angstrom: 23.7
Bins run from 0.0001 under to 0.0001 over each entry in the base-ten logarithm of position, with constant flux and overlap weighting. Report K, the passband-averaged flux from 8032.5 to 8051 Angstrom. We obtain 24.3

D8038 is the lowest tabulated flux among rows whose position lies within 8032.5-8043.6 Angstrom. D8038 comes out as 24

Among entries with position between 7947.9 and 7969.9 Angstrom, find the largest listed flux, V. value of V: 25.4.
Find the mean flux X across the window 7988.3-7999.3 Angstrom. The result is 23.8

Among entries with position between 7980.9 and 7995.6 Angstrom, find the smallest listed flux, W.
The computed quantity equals 23.8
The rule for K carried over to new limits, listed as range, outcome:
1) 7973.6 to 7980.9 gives 24.6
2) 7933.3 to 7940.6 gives 23.2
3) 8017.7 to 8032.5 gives 24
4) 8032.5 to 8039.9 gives 24.4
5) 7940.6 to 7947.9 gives 23.2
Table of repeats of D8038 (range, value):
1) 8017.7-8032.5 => 23.4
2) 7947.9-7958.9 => 22.4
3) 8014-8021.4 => 24.1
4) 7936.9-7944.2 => 22.9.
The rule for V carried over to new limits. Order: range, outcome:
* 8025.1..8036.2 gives 24.8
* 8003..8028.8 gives 24.3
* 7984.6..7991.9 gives 24.4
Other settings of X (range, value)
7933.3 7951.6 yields 23.1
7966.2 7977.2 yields 24.6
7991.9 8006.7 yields 23.7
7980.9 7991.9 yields 24.3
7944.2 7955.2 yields 23.1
